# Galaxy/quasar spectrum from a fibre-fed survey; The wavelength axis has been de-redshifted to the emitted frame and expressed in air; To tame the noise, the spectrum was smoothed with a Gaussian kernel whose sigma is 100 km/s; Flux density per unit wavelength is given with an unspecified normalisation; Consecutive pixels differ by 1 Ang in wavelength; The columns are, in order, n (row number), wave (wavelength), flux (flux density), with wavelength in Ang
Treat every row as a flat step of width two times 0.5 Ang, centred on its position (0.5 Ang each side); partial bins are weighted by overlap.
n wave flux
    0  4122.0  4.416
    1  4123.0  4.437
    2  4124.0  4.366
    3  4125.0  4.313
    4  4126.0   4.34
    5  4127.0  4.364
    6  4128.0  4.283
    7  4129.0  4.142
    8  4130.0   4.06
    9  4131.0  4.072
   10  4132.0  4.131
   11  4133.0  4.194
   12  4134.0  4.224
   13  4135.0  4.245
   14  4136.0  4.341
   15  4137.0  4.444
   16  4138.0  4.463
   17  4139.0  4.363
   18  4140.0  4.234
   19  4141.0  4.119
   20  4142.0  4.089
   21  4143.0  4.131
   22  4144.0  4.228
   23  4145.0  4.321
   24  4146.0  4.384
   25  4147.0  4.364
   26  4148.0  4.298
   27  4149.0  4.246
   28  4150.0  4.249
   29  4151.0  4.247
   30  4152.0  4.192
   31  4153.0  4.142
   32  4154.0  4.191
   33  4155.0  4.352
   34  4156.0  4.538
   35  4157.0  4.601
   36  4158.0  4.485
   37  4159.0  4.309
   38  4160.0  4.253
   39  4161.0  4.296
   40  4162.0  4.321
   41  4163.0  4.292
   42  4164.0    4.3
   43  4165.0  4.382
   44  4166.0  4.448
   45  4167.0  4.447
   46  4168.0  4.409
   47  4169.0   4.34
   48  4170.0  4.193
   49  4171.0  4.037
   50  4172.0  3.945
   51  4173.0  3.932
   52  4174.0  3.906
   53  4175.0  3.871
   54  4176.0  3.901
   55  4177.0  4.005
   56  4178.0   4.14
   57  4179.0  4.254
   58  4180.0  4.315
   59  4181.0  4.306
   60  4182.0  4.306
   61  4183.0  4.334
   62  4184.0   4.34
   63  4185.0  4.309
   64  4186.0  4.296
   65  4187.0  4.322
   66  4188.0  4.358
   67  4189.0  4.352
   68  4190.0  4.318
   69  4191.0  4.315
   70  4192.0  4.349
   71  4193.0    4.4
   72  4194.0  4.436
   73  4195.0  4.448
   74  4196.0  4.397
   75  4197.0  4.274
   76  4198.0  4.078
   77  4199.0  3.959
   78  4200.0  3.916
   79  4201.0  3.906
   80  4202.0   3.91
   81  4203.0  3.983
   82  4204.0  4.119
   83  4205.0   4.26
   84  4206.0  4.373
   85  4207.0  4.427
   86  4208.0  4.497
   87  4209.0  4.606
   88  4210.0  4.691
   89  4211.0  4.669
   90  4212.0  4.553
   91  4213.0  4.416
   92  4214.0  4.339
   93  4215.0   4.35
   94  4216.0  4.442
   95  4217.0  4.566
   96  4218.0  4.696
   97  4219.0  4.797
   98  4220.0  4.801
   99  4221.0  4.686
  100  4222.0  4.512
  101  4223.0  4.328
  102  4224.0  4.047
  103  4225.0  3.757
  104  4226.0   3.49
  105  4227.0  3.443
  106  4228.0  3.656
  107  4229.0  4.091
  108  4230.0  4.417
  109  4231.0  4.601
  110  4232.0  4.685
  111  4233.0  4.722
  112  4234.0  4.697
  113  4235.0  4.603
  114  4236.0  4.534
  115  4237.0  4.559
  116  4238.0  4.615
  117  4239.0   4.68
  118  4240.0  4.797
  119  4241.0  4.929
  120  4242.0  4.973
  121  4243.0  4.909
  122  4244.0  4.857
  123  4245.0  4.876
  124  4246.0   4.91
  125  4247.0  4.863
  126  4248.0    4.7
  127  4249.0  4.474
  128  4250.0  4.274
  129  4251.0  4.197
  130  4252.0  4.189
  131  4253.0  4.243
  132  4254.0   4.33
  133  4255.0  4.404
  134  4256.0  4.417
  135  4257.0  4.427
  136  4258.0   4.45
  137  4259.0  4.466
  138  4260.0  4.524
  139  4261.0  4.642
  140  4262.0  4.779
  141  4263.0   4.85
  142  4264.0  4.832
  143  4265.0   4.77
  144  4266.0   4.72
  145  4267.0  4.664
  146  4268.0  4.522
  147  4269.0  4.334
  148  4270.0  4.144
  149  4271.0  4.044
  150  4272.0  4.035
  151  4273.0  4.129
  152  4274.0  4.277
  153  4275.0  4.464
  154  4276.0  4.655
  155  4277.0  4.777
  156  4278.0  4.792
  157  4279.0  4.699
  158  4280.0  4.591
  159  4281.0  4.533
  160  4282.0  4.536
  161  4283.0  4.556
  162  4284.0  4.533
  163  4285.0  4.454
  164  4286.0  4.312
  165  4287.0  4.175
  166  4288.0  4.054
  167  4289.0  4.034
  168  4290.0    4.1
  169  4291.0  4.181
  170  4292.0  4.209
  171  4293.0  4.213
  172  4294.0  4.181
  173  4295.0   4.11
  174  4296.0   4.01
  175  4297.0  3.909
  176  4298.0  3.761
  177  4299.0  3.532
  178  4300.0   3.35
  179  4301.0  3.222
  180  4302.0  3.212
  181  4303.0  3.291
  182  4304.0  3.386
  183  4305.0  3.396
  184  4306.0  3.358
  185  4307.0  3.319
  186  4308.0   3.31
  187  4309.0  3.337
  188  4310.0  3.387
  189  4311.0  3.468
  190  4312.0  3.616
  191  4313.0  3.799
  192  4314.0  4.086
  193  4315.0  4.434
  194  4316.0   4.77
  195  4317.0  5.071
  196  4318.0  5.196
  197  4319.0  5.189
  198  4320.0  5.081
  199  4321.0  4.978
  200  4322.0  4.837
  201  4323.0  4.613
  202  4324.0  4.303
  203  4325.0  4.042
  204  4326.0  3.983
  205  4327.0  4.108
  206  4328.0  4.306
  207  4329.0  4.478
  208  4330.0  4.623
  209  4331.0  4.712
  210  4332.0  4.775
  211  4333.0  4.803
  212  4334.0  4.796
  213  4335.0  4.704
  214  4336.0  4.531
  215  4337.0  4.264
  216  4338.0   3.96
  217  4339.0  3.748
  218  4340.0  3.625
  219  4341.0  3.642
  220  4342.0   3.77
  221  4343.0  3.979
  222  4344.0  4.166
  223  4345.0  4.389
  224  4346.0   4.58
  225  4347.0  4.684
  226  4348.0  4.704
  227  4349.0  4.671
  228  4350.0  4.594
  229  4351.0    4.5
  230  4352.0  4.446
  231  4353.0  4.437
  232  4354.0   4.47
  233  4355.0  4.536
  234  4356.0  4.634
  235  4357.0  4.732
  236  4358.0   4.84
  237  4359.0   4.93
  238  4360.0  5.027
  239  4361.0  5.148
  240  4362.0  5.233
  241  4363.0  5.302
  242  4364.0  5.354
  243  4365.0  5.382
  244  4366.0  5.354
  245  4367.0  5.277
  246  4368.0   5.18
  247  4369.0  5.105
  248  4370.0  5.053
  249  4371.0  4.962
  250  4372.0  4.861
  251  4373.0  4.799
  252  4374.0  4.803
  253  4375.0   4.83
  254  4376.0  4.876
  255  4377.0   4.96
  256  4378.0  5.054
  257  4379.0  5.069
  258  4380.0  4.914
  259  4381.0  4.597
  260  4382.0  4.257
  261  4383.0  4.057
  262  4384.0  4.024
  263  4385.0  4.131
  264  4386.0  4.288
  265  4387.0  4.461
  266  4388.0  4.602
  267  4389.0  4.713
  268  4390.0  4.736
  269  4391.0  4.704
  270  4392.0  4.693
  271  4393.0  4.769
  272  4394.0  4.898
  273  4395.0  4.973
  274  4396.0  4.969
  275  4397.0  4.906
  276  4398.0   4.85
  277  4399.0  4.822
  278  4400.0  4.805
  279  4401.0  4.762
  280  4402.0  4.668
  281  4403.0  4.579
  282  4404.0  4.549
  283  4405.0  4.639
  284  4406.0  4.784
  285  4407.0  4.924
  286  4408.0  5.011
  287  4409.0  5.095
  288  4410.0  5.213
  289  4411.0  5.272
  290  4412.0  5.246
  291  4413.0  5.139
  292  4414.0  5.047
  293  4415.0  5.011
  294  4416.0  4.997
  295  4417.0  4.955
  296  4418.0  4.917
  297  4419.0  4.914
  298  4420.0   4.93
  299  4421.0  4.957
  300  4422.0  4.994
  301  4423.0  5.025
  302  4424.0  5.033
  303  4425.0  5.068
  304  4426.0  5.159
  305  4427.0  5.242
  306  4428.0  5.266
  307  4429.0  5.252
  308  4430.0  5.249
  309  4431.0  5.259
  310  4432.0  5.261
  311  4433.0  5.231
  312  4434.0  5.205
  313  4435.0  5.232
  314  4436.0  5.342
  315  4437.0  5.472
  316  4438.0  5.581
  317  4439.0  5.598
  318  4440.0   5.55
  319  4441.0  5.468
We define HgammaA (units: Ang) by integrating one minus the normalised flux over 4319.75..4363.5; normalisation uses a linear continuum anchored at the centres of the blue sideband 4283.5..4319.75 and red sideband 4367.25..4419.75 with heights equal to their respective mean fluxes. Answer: -1.9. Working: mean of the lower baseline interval 3.95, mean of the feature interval 4.51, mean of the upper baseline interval 4.82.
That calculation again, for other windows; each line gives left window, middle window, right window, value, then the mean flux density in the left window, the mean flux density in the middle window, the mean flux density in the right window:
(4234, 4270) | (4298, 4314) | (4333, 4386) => 4.1 Ang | 4.6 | 3.43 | 4.65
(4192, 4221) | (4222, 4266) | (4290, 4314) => -4.4 Ang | 4.37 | 4.49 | 3.65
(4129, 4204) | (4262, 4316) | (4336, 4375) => 4.9 Ang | 4.24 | 4.1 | 4.66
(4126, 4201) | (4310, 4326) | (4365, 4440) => 0.9 Ang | 4.25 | 4.45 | 4.95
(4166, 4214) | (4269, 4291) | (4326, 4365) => 0.2 Ang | 4.26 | 4.37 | 4.54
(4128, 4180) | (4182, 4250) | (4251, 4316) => -3.5 Ang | 4.24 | 4.42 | 4.15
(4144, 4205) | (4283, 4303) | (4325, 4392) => 2.3 Ang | 4.24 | 3.97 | 4.62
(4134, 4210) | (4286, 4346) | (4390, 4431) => 7.4 Ang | 4.26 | 4.11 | 4.96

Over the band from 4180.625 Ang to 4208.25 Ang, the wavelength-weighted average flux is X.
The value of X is 4.26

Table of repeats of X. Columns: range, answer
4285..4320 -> 3.94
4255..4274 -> 4.48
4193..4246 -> 4.42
